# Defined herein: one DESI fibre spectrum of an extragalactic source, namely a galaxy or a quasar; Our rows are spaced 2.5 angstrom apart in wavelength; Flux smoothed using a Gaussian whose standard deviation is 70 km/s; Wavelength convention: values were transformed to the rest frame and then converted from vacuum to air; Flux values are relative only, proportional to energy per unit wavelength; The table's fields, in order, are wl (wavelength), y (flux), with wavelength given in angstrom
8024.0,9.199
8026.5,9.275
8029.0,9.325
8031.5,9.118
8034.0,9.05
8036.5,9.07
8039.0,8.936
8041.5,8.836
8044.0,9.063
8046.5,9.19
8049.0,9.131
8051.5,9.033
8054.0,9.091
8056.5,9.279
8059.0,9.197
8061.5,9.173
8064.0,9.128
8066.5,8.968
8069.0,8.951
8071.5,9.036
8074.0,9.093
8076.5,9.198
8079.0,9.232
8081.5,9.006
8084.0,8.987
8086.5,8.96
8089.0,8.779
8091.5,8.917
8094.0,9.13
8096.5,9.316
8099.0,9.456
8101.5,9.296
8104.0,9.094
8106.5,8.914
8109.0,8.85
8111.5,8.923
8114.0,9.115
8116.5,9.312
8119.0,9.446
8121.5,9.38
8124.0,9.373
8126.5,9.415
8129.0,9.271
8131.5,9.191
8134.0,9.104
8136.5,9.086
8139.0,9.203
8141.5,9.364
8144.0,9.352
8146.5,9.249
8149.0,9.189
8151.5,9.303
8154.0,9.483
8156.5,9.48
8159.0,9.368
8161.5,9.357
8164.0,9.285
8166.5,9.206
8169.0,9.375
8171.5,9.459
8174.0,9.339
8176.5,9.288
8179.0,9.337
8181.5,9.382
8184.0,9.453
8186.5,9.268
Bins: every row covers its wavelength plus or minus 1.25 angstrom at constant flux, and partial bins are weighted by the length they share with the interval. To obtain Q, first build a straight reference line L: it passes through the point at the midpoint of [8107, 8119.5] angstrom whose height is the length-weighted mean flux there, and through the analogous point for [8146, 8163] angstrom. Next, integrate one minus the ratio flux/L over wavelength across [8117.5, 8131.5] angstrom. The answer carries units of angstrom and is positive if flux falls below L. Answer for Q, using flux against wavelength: -0.29 angstrom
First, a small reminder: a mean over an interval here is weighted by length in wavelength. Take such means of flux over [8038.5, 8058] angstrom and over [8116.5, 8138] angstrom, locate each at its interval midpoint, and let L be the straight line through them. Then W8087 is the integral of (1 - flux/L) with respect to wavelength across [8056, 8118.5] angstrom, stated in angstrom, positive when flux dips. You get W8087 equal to 0.6 angstrom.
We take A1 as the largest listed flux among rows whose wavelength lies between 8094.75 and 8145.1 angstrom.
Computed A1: 9.456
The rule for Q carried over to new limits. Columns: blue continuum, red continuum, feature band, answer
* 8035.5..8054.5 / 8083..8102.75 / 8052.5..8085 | -0.1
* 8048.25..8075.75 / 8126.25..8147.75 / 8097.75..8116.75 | 0.2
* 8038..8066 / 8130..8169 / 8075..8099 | 0.2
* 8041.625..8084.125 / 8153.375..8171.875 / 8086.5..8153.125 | 0.5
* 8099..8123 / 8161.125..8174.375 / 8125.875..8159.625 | -0.1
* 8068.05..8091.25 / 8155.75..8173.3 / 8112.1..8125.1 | -0.2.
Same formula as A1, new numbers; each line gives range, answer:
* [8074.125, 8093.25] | 9.232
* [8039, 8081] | 9.279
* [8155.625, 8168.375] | 9.48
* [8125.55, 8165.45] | 9.483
